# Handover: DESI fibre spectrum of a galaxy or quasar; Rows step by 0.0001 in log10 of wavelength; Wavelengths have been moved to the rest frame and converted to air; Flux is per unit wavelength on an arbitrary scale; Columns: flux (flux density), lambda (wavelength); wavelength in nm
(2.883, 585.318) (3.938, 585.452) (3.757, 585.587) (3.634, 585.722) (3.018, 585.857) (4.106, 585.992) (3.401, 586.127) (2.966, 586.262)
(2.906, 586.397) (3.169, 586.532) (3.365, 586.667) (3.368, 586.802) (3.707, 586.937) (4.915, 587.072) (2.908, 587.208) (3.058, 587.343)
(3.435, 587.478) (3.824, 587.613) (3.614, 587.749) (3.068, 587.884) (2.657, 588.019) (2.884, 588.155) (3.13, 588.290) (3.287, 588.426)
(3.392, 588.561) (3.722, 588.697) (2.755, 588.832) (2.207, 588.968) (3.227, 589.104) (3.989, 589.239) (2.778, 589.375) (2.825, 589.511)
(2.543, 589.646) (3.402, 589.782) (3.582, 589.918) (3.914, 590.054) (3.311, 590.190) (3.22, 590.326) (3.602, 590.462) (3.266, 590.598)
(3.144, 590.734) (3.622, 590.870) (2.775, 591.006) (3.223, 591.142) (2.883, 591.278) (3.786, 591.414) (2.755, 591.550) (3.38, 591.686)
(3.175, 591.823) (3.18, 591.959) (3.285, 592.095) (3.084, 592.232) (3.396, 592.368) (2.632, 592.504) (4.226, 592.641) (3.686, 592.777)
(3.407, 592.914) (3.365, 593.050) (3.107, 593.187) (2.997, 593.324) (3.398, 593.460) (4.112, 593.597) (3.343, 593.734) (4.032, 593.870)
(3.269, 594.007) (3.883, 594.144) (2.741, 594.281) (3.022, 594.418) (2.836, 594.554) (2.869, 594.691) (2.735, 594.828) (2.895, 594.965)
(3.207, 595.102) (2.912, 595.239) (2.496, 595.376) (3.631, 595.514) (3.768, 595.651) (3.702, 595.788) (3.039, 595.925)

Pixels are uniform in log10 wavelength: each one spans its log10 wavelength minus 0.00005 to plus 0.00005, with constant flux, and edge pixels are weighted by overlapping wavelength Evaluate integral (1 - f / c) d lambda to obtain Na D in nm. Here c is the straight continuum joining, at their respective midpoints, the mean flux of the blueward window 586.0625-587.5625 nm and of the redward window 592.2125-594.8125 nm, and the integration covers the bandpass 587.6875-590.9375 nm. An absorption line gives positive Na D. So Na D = 0.15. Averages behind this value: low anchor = 3.39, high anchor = 3.33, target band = 3.21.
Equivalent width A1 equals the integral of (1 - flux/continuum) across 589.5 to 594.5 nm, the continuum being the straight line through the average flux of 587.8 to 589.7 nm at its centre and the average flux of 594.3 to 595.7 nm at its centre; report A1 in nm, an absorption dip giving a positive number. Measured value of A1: -0.48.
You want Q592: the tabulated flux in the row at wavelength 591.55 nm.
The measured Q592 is 2.755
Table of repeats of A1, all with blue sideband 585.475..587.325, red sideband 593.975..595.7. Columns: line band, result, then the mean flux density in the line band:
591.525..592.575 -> 0.03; 3.13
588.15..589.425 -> 0.08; 3.15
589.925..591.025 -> -0.04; 3.39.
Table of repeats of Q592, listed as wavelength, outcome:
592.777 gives 3.686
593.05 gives 3.365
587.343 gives 3.058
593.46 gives 3.398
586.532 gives 3.169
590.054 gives 3.914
